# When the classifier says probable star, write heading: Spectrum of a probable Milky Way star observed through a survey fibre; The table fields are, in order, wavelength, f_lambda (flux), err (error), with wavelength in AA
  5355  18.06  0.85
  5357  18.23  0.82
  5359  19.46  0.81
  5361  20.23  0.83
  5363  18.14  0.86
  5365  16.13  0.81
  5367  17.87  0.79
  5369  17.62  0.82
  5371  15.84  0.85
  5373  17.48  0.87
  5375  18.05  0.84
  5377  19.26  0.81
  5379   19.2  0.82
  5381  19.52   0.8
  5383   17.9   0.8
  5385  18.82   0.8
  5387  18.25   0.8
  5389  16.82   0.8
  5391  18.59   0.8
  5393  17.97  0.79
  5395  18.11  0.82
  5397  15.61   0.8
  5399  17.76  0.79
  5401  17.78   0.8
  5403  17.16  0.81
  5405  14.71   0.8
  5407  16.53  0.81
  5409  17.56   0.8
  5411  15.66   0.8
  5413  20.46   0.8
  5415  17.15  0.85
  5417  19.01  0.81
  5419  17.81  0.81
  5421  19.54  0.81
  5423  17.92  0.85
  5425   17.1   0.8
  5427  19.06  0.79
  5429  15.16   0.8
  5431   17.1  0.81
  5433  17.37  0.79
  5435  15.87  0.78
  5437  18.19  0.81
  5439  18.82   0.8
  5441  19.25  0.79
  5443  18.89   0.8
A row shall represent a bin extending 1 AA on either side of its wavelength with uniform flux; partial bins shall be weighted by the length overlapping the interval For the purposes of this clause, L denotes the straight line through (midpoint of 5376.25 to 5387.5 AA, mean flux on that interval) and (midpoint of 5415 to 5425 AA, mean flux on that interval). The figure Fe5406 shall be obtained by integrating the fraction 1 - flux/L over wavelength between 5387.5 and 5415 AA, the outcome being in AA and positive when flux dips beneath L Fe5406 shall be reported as 1.9 AA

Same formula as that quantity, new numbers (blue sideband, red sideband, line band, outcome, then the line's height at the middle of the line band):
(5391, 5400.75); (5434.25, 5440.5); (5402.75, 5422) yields 0.08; 17.6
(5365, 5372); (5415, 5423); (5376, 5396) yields -1.10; 17.5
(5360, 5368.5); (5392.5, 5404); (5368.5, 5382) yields -0.24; 17.8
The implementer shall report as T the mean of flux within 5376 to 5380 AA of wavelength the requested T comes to 19.2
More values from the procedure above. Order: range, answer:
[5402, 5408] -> 16.1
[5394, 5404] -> 17.3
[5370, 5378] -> 17.7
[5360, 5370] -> 18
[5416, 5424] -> 18.6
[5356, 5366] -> 18.4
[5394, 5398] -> 16.9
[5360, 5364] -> 19.2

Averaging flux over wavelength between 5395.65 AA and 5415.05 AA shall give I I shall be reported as 17.1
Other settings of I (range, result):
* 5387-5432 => 17.5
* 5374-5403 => 18.1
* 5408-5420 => 17.9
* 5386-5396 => 17.9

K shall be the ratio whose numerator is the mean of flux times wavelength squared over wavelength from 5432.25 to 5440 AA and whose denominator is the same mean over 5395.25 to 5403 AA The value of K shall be 1.0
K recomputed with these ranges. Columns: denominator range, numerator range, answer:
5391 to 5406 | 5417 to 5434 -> 1.05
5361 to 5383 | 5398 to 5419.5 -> 0.98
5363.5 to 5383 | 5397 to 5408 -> 0.94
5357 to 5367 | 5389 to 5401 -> 0.97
